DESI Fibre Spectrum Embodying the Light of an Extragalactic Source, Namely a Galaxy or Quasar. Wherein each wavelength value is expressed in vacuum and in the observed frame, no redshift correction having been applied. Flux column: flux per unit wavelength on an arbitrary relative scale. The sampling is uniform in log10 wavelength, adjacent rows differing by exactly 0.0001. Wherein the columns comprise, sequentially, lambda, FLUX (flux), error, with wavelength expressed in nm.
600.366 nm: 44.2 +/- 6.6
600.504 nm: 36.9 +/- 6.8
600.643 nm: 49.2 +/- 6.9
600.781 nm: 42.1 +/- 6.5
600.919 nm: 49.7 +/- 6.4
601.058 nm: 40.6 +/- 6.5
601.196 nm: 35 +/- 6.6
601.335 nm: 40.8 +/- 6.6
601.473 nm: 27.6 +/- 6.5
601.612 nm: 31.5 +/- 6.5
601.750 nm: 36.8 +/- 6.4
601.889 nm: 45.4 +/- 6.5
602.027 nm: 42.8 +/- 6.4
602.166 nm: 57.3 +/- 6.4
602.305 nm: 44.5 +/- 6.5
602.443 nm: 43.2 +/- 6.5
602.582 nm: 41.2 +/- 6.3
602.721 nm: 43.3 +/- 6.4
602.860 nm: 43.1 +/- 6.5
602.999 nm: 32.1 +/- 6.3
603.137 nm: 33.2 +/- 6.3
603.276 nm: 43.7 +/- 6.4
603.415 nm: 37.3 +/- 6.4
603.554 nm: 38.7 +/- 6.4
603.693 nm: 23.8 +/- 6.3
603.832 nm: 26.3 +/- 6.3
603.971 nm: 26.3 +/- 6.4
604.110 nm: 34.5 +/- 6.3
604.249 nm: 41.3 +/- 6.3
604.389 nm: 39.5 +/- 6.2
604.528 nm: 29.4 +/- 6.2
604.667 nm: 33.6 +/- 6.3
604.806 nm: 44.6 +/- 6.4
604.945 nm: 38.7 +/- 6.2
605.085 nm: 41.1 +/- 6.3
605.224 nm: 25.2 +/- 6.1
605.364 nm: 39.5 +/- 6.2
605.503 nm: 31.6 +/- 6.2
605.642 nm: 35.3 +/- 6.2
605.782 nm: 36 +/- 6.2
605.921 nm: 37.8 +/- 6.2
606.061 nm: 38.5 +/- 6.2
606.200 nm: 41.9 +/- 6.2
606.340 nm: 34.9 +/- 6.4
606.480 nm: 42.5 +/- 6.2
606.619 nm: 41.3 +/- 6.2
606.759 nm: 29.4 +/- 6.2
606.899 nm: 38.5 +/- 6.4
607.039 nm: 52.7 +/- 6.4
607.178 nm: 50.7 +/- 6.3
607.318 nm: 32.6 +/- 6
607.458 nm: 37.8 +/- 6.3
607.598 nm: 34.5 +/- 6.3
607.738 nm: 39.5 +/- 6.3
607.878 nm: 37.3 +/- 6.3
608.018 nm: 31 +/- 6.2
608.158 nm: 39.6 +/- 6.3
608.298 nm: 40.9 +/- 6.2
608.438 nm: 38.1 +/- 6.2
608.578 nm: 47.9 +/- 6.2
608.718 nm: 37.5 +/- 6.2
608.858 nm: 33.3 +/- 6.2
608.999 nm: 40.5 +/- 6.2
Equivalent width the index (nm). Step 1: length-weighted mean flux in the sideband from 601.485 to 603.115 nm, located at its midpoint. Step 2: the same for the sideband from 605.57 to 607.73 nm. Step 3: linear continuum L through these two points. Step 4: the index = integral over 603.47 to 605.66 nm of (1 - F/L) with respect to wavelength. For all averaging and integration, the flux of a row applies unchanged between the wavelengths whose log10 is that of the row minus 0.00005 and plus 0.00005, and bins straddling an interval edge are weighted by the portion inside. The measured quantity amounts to 0.31 nm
